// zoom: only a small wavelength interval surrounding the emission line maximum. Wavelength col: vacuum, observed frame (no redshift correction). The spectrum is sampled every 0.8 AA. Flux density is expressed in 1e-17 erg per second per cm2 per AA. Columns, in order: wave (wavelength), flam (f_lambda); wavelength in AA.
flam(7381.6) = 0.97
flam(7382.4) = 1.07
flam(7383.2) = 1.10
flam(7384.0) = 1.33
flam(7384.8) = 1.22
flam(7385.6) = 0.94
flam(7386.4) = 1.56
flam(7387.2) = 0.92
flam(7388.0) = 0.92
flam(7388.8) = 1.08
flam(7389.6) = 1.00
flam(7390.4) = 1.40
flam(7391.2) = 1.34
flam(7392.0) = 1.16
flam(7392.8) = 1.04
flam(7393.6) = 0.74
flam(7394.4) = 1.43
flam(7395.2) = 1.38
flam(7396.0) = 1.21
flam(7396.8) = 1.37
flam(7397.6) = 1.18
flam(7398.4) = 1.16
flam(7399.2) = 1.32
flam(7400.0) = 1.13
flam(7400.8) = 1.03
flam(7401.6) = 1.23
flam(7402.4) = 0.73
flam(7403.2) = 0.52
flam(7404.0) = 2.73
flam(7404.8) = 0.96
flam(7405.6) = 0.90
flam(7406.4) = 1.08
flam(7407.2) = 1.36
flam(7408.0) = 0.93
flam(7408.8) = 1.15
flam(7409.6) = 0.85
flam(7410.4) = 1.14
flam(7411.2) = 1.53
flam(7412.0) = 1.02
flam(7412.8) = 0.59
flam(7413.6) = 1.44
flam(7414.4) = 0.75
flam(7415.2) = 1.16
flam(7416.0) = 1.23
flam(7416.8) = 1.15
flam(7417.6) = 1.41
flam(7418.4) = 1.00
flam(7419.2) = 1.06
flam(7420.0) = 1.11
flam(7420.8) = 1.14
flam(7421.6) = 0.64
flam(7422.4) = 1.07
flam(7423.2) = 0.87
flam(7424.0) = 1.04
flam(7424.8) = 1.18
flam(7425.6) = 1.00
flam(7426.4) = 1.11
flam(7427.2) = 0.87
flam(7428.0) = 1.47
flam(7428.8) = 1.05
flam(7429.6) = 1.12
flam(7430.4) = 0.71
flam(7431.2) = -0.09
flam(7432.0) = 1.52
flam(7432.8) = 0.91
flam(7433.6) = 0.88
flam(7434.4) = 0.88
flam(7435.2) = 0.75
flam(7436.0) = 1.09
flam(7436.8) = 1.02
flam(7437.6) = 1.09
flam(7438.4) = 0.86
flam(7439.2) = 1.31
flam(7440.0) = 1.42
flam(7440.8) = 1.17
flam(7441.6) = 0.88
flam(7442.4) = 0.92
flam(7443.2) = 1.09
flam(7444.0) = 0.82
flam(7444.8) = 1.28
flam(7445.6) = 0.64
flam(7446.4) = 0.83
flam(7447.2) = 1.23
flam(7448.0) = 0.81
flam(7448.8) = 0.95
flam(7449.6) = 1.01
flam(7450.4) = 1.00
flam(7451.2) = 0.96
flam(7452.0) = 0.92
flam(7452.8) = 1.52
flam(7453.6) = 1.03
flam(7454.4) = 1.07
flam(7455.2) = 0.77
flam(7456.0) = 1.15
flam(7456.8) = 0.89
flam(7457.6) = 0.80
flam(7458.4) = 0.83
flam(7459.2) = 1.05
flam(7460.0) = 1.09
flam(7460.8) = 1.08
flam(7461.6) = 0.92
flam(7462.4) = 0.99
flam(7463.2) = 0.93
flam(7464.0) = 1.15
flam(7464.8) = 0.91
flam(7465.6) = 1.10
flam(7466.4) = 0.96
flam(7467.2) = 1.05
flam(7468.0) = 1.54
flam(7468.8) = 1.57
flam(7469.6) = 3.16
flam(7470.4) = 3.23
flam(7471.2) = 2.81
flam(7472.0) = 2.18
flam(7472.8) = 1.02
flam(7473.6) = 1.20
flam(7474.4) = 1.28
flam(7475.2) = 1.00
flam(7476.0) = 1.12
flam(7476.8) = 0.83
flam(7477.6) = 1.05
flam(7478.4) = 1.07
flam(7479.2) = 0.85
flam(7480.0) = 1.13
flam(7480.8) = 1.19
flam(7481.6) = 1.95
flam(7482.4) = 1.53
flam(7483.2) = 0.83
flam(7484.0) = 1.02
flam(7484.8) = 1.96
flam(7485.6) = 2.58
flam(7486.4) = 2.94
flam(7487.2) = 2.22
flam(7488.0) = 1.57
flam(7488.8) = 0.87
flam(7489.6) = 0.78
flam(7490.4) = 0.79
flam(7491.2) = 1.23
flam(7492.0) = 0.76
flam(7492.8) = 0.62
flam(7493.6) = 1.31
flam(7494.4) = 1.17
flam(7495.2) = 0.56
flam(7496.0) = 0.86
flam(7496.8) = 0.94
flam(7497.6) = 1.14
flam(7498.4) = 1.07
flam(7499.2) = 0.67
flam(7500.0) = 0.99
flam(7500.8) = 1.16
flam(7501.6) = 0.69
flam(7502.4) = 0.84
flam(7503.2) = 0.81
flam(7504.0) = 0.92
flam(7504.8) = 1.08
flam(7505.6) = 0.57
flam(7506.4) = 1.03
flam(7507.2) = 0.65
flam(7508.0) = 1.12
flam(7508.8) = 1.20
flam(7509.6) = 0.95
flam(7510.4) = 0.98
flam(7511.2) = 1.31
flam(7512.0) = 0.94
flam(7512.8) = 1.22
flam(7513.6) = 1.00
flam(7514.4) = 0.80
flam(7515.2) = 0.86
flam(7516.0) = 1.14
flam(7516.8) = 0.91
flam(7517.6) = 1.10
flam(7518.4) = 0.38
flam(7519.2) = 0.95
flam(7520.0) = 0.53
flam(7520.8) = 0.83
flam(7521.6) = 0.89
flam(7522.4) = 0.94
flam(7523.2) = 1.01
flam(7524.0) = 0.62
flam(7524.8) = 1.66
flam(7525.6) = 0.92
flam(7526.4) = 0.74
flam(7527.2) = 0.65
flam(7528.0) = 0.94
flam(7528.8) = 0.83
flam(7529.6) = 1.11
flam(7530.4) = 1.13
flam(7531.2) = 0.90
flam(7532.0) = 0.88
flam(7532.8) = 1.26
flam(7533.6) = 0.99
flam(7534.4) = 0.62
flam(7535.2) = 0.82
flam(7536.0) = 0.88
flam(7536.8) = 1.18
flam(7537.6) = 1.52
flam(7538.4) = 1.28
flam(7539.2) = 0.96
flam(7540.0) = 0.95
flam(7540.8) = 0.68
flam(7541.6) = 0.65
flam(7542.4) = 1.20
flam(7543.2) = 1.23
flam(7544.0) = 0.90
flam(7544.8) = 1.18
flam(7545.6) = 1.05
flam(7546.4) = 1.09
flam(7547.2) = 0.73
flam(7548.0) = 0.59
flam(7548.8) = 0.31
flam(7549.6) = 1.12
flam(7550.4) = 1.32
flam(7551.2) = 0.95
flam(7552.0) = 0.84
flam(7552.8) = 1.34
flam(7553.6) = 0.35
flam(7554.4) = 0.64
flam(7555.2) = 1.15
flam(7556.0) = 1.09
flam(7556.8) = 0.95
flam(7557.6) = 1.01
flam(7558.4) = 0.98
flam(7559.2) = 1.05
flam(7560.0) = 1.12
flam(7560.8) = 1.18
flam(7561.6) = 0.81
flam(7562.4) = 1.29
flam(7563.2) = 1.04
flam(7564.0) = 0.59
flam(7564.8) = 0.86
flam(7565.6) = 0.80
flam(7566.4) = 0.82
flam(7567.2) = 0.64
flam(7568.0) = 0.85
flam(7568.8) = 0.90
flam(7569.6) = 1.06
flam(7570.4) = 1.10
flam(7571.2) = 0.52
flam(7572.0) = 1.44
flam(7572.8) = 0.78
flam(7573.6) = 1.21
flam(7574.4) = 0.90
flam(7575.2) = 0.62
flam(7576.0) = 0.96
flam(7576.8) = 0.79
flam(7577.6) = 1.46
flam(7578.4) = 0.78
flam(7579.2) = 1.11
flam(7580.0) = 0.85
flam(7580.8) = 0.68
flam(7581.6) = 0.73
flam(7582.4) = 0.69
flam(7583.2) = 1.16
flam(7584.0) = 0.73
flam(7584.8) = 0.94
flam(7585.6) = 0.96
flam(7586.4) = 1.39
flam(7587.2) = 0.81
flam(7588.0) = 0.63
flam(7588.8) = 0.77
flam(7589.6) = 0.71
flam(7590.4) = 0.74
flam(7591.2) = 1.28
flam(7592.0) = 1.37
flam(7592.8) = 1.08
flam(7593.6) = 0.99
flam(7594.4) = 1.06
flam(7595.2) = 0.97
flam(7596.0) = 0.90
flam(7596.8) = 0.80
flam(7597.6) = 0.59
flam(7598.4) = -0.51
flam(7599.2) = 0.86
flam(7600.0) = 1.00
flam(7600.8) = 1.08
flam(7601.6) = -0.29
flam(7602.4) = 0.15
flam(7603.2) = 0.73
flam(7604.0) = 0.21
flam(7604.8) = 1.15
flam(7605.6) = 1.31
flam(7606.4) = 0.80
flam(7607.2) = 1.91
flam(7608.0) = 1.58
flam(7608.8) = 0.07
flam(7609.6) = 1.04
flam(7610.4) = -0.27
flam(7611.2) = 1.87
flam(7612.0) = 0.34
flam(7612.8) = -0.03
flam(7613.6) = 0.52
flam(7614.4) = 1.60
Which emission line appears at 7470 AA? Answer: [S II] 6716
